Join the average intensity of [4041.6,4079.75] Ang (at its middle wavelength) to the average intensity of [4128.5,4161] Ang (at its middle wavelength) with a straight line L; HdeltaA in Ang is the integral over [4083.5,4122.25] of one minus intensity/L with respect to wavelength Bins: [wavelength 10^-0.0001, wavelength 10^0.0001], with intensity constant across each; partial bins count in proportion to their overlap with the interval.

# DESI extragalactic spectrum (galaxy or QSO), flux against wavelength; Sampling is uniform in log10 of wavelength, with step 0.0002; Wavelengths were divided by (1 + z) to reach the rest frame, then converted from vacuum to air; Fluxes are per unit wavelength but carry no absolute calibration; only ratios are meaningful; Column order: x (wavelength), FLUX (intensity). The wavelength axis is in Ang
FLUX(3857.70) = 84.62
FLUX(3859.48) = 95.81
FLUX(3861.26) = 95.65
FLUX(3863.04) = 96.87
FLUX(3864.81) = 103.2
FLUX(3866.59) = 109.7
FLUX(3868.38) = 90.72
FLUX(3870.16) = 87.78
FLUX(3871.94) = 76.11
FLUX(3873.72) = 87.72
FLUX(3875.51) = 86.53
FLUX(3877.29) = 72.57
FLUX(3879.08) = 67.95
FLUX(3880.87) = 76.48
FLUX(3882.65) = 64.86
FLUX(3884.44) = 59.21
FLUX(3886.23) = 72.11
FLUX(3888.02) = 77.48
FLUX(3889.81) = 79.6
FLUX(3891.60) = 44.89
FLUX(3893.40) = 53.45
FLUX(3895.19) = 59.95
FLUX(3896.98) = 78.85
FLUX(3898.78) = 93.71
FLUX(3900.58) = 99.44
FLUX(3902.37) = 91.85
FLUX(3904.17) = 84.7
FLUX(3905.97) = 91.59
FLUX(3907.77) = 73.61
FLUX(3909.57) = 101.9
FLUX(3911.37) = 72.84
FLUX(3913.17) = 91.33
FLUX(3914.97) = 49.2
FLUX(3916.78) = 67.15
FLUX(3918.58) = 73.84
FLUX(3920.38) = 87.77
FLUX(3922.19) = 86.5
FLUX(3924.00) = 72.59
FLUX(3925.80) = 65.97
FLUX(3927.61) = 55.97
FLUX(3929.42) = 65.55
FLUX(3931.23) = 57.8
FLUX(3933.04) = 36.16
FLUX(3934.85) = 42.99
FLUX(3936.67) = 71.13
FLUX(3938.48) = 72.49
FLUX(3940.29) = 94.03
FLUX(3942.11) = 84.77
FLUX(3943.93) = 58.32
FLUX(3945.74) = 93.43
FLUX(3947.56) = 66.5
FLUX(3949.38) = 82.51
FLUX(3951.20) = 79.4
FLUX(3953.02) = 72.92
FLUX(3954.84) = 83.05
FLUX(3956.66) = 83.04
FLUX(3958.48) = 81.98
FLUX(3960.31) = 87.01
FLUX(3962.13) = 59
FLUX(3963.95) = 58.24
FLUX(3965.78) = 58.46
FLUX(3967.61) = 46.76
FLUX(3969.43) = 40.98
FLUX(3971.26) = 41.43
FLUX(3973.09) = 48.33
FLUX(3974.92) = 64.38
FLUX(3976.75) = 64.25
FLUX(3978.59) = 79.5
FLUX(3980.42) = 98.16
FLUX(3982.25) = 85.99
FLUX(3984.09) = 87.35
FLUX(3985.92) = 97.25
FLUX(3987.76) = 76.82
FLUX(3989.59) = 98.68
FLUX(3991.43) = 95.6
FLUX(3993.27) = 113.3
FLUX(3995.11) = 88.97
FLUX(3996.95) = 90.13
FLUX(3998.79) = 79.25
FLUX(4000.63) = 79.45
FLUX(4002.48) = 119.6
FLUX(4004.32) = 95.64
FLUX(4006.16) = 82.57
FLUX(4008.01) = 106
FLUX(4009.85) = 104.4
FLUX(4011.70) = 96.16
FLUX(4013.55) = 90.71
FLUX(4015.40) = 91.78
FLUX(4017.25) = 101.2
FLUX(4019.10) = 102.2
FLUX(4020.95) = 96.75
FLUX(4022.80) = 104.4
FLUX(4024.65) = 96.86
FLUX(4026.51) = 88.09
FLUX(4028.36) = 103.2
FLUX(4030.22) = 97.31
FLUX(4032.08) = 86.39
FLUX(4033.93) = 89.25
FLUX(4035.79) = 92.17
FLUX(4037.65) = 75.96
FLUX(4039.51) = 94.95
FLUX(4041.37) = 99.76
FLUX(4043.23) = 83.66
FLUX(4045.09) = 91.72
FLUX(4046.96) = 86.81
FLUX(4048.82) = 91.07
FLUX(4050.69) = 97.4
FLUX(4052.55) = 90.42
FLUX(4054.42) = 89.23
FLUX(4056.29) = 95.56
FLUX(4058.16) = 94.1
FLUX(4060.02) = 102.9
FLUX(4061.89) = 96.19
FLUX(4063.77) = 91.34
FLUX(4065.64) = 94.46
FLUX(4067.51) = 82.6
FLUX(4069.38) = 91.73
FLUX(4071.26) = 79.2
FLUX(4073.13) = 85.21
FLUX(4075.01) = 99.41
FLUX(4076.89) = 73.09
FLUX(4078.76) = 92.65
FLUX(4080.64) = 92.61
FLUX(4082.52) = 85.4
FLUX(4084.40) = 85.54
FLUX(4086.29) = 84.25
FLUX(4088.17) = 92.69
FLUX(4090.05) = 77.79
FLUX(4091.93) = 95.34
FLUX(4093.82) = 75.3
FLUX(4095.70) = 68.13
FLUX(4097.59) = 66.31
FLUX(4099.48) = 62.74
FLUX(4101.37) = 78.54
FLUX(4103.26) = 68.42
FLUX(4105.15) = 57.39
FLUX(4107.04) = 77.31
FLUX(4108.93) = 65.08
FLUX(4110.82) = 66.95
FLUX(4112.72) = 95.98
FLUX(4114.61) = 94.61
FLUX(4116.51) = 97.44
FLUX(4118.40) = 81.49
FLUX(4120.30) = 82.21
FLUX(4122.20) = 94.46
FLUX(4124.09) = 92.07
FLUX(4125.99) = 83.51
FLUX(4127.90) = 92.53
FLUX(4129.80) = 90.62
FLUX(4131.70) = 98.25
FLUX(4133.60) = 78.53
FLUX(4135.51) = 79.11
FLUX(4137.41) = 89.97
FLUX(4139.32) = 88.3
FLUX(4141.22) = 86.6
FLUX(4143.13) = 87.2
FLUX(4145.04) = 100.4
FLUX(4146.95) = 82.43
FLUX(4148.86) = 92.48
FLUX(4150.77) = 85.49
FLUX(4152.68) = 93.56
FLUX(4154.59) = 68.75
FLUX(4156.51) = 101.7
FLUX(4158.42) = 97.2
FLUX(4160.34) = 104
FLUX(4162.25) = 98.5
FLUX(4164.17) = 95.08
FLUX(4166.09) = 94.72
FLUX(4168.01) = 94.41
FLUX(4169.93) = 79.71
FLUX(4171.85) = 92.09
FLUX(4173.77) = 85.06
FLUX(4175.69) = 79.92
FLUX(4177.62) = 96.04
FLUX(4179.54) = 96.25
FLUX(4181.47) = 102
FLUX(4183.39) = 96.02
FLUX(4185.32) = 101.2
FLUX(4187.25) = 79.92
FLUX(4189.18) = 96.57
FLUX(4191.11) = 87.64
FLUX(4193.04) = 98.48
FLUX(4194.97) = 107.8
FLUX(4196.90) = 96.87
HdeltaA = 4.74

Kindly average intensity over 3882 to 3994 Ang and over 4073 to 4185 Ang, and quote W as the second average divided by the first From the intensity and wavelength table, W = 1.17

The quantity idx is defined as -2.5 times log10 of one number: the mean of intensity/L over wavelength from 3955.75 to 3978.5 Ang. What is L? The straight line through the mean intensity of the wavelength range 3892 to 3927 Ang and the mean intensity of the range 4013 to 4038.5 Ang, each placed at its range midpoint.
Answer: 0.36 mag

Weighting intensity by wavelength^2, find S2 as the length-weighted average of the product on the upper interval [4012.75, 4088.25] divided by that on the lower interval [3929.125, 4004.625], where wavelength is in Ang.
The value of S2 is 1.26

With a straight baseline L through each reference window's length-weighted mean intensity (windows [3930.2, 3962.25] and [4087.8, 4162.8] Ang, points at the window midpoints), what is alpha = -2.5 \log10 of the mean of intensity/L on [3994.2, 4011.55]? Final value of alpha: -0.22 mag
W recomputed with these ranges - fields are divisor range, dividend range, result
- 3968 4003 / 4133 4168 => 1.12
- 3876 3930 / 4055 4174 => 1.16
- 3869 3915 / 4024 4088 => 1.17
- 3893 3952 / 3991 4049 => 1.26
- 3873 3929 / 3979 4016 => 1.24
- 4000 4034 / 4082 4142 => 0.85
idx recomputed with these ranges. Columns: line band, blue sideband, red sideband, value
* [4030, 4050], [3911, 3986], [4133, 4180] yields -0.14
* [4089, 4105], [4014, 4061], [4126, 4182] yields 0.25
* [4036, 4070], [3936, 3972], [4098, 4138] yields -0.18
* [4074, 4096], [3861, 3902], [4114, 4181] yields 0.03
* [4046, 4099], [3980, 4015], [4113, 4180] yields 0.06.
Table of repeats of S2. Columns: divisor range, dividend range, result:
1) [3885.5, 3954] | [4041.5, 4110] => 1.24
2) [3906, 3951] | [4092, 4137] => 1.22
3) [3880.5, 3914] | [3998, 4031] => 1.32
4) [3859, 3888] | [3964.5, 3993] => 0.92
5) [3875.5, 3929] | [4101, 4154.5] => 1.27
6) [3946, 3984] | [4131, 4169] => 1.42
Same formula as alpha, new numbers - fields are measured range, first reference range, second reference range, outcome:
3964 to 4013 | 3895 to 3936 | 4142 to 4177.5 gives -0.04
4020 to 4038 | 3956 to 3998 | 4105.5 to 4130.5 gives -0.18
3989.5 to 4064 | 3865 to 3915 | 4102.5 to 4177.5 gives -0.13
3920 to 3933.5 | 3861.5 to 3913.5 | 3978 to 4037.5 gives 0.27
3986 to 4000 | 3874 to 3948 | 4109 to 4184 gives -0.16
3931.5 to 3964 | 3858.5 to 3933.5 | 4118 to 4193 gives 0.11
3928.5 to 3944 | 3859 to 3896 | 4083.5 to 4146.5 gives 0.22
